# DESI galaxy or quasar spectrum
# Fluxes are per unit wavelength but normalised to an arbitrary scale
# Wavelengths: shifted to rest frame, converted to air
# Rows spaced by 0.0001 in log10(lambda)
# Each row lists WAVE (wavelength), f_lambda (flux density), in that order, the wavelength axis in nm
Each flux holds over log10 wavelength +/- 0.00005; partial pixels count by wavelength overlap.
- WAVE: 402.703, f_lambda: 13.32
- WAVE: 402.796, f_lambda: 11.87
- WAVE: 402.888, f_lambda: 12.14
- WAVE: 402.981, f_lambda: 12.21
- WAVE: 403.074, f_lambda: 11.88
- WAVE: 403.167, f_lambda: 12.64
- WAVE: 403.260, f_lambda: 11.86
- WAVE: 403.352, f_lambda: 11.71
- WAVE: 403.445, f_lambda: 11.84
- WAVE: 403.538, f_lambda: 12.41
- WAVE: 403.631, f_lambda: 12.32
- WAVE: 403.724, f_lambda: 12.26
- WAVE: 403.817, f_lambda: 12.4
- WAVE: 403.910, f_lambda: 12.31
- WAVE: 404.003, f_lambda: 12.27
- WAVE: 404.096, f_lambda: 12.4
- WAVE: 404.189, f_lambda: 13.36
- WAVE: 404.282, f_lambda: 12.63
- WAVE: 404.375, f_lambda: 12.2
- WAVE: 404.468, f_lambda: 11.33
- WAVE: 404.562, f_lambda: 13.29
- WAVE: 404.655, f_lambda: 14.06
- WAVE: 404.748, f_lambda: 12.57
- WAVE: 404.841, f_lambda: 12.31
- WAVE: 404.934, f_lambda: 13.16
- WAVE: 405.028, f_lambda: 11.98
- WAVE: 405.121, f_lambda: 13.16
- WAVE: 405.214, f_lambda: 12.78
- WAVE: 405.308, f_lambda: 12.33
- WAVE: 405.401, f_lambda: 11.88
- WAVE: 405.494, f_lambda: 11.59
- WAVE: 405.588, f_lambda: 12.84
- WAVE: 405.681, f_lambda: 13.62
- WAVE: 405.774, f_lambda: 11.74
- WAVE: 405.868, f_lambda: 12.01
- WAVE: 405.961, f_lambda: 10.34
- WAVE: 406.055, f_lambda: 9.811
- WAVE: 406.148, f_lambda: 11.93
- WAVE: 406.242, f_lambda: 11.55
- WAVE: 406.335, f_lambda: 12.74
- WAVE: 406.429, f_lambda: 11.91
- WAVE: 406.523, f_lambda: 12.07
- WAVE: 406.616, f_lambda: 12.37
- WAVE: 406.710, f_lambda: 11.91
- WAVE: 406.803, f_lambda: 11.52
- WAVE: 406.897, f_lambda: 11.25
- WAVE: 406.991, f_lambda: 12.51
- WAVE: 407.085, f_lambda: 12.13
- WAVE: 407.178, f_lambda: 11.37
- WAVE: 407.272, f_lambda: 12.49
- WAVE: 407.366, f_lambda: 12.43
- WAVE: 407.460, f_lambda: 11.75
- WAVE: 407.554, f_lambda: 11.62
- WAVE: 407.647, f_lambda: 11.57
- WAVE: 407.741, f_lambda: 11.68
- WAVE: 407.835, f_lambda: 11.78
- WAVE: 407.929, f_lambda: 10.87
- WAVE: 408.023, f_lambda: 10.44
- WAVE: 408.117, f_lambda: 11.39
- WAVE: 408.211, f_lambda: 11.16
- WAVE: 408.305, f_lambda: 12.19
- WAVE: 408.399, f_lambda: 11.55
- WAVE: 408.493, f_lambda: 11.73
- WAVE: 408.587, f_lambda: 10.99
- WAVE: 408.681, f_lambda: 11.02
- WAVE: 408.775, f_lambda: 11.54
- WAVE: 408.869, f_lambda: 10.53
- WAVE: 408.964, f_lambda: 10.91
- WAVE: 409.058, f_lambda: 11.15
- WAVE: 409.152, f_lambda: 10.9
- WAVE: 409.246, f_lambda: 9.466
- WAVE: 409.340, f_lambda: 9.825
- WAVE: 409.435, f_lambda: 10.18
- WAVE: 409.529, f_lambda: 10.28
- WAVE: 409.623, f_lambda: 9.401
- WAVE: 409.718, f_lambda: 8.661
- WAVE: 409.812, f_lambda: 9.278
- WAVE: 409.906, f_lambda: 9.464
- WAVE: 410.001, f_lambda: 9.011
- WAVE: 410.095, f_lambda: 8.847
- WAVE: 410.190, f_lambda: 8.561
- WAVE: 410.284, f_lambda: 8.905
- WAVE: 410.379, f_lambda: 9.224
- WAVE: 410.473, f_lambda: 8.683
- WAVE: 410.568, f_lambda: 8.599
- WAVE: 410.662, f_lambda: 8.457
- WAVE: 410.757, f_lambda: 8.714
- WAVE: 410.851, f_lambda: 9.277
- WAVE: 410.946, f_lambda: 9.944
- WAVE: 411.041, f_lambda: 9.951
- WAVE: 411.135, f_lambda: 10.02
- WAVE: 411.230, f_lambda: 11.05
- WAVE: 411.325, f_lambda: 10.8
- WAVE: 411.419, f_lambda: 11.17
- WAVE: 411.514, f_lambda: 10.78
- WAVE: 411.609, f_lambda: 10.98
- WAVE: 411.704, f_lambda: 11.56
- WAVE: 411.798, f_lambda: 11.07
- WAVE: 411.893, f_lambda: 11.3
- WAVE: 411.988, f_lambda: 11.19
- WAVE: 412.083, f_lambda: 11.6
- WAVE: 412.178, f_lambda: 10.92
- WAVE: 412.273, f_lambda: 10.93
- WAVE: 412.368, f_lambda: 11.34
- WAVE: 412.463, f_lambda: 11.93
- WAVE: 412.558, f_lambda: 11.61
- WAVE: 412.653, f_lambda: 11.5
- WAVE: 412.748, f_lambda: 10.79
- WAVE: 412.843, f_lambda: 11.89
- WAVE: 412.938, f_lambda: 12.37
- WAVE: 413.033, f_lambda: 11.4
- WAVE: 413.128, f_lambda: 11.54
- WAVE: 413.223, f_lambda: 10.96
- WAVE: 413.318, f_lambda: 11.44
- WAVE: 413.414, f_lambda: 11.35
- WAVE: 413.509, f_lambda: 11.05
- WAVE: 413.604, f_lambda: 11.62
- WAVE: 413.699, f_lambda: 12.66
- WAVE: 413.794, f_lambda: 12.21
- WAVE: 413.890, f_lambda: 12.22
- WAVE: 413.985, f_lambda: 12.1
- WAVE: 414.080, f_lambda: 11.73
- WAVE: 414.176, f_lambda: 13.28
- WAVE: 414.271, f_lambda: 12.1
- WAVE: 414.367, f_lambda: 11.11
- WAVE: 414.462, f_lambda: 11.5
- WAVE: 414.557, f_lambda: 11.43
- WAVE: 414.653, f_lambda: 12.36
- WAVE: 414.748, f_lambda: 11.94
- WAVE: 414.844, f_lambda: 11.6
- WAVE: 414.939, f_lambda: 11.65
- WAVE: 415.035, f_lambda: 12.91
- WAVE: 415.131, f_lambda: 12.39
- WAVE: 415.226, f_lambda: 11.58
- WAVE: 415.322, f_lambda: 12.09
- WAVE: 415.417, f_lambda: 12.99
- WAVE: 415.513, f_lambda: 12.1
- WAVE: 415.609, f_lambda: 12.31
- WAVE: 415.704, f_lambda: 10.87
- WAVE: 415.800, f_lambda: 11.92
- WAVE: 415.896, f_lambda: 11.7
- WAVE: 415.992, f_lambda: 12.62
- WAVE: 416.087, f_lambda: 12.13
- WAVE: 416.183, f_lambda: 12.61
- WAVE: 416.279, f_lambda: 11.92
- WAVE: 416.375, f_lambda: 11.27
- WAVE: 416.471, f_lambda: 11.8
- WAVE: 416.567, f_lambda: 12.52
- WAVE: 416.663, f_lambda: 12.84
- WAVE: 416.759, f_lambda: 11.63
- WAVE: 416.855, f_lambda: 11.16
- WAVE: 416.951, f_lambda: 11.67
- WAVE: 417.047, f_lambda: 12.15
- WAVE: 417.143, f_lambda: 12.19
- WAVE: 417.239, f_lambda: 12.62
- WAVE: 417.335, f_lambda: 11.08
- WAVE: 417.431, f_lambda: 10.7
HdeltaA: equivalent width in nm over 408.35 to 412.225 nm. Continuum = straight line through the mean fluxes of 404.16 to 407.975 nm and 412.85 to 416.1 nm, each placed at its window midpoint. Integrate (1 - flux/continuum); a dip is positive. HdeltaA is 0.59 nm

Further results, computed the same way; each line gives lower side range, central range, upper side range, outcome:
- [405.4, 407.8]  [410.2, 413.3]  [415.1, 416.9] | 0.345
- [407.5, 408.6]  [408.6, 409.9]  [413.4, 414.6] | 0.145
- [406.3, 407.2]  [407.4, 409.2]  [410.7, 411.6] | 0.007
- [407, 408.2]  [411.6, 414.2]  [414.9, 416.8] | 0.076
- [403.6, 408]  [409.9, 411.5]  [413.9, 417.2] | 0.343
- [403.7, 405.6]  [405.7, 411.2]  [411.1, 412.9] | 0.523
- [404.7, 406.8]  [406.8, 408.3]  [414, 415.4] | 0.056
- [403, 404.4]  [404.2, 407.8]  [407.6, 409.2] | -0.102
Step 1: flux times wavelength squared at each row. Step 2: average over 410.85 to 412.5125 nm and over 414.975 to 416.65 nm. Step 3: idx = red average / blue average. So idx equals 1.1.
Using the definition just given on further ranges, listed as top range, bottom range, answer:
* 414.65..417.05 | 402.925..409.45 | 1.06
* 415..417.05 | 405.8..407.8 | 1.07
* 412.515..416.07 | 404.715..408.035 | 1.03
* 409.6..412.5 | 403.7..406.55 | 0.84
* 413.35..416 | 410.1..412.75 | 1.17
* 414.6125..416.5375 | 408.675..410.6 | 1.28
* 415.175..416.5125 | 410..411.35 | 1.32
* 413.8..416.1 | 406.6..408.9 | 1.07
